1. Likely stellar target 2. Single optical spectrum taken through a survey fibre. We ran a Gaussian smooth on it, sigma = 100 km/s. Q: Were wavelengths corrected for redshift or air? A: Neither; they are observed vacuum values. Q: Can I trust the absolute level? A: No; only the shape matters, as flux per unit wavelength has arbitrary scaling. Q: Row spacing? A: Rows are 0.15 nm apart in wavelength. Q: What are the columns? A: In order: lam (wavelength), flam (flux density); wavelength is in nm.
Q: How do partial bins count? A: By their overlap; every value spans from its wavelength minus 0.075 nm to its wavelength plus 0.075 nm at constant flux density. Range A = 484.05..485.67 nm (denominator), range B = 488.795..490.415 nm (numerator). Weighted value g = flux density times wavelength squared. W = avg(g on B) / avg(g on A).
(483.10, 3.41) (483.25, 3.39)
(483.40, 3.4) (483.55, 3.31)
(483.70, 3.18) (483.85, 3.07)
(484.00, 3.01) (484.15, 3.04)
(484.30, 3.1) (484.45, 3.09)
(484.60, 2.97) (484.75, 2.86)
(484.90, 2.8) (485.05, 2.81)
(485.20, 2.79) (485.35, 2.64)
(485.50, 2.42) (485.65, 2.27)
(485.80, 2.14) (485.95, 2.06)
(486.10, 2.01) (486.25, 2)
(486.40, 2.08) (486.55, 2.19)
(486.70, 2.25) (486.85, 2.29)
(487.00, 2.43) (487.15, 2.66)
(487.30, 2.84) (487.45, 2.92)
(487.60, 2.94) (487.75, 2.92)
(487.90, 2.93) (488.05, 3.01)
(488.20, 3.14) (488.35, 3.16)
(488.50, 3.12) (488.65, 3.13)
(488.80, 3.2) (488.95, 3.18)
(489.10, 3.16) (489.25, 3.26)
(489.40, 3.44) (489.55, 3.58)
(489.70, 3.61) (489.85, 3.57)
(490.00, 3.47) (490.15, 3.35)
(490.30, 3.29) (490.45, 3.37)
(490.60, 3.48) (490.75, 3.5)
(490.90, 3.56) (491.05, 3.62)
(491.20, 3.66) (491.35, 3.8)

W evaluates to 1.22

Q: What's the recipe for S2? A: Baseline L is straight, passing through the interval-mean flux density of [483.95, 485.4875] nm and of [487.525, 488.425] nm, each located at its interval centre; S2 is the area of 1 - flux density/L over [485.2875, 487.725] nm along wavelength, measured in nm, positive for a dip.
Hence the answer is 0.47 nm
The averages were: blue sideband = 2.89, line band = 2.39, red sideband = 3.02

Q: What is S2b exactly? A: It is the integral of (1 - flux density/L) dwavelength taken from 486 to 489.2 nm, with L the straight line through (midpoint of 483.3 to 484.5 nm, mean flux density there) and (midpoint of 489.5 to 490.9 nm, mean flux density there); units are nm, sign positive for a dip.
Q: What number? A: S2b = 0.581 nm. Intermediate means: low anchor 3.16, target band 2.74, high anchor 3.47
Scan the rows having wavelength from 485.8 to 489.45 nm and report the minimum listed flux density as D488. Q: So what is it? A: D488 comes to 2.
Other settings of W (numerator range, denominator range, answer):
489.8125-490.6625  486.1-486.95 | 1.61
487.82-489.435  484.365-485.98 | 1.21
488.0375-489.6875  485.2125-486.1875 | 1.43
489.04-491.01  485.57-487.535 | 1.50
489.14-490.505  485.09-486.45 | 1.53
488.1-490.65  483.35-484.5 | 1.08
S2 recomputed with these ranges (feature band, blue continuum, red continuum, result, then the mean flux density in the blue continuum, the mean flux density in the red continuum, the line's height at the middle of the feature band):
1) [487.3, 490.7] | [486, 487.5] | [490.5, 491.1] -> -0.266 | 2.35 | 3.53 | 3.01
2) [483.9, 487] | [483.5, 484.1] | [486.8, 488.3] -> 0.476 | 3.13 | 2.82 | 3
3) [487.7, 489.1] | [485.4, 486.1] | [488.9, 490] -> -0.012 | 2.21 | 3.41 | 3.07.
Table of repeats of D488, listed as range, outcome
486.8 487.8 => 2.29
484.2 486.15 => 2.01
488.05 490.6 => 3.01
